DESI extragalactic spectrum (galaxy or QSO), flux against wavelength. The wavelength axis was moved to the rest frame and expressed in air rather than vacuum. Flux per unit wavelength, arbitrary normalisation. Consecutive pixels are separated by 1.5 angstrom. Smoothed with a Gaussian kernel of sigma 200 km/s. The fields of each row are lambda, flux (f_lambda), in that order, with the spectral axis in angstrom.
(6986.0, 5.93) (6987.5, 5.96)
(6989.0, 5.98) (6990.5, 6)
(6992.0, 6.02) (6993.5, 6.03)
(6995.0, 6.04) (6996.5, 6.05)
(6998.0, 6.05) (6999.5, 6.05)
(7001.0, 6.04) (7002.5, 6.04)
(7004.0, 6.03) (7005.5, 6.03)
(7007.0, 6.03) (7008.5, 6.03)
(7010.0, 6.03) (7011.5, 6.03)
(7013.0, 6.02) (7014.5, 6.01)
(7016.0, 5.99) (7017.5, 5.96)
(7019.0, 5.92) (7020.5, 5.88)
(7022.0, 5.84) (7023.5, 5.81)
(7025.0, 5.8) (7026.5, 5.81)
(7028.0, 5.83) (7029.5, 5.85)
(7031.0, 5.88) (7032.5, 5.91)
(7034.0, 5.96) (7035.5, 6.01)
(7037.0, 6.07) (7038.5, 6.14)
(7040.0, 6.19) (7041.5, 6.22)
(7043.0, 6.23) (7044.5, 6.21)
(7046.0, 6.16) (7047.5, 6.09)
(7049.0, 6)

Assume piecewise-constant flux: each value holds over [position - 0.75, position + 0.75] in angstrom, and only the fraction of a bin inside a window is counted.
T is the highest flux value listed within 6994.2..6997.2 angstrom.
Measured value 6.05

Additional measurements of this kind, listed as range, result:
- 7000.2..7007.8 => 6.04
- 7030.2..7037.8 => 6.07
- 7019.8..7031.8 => 5.88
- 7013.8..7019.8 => 6.01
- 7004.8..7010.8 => 6.03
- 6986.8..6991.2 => 6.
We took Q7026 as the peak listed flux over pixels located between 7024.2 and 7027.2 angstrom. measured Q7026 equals 5.81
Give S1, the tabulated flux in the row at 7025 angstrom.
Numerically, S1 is 5.8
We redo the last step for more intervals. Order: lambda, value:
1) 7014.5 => 6.01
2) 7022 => 5.84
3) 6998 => 6.05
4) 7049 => 6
